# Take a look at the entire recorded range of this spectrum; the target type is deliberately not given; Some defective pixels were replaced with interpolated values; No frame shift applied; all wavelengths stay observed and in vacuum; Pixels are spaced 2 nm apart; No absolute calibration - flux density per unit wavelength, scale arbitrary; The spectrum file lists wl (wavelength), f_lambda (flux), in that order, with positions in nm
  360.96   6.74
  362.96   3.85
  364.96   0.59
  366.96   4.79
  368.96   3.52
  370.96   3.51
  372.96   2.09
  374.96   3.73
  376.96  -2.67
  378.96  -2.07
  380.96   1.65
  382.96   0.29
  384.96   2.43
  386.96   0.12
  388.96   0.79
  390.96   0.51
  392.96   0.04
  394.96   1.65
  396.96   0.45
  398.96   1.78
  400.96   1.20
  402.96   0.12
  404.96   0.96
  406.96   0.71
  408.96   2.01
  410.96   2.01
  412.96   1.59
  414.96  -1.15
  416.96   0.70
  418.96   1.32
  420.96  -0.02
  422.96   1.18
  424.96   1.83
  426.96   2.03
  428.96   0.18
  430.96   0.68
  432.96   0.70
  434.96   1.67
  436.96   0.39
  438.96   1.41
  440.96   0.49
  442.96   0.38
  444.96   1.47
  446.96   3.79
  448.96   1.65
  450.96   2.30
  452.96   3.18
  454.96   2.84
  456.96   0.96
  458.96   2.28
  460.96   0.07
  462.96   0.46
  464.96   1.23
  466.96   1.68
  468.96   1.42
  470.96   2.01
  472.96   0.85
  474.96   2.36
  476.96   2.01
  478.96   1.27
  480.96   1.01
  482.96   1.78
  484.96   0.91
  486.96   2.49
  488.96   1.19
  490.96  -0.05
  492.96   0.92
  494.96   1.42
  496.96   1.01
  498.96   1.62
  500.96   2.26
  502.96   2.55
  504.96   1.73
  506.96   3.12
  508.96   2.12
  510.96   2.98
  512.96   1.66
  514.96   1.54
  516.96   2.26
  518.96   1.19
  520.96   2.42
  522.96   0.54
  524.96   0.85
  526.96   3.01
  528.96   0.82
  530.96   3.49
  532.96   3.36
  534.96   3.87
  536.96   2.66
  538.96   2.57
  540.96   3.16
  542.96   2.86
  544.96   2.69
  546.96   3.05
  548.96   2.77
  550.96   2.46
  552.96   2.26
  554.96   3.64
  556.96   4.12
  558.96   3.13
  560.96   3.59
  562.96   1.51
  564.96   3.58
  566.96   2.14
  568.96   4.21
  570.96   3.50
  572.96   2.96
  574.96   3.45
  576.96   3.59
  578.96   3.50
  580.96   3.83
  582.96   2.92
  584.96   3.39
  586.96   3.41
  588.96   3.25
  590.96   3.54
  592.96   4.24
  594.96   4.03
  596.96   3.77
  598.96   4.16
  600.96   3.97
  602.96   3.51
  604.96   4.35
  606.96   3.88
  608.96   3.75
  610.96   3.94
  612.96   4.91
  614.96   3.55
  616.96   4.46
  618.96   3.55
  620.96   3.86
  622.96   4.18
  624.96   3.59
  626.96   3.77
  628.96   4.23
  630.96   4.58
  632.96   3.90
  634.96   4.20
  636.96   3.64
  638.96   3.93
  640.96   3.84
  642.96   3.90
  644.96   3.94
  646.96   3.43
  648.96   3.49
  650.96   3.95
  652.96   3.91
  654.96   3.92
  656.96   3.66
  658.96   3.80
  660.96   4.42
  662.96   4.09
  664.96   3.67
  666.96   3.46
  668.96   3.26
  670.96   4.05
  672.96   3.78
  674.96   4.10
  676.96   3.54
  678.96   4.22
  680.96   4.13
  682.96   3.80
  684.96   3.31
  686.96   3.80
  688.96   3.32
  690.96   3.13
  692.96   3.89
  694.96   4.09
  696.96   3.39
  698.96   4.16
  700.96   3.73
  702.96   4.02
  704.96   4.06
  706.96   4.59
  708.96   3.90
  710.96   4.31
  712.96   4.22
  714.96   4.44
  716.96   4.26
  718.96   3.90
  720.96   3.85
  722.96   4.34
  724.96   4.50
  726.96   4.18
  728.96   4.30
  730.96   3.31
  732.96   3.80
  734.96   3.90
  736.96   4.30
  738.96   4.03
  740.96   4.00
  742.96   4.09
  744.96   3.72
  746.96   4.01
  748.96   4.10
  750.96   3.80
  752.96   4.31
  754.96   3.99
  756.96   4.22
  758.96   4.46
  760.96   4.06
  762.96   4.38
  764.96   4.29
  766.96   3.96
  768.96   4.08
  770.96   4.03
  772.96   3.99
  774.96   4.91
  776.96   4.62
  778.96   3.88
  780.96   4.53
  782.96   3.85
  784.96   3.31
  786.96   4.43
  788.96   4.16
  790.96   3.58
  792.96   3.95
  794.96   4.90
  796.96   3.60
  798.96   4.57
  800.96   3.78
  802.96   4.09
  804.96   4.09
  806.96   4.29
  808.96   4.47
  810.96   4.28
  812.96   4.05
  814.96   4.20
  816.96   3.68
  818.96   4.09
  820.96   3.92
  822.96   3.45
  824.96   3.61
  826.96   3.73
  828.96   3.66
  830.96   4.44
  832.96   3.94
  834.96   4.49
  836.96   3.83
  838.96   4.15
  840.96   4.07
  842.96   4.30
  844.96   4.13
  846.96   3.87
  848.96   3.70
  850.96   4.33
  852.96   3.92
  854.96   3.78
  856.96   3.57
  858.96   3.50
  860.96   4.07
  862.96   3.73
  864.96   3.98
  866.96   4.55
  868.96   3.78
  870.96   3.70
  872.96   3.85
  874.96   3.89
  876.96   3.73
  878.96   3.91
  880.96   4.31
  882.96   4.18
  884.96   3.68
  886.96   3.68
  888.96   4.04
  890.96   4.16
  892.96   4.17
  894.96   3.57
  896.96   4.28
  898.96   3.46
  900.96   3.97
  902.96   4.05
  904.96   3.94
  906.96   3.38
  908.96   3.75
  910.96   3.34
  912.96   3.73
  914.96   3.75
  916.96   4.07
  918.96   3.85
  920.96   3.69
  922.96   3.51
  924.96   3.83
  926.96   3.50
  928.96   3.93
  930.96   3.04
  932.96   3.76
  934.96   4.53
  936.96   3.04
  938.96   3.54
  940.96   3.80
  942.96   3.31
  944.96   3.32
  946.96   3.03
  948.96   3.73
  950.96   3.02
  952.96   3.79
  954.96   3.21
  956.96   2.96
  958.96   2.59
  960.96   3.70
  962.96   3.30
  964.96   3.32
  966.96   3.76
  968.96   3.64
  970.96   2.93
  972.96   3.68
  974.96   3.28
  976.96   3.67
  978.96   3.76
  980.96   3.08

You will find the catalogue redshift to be 0.332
